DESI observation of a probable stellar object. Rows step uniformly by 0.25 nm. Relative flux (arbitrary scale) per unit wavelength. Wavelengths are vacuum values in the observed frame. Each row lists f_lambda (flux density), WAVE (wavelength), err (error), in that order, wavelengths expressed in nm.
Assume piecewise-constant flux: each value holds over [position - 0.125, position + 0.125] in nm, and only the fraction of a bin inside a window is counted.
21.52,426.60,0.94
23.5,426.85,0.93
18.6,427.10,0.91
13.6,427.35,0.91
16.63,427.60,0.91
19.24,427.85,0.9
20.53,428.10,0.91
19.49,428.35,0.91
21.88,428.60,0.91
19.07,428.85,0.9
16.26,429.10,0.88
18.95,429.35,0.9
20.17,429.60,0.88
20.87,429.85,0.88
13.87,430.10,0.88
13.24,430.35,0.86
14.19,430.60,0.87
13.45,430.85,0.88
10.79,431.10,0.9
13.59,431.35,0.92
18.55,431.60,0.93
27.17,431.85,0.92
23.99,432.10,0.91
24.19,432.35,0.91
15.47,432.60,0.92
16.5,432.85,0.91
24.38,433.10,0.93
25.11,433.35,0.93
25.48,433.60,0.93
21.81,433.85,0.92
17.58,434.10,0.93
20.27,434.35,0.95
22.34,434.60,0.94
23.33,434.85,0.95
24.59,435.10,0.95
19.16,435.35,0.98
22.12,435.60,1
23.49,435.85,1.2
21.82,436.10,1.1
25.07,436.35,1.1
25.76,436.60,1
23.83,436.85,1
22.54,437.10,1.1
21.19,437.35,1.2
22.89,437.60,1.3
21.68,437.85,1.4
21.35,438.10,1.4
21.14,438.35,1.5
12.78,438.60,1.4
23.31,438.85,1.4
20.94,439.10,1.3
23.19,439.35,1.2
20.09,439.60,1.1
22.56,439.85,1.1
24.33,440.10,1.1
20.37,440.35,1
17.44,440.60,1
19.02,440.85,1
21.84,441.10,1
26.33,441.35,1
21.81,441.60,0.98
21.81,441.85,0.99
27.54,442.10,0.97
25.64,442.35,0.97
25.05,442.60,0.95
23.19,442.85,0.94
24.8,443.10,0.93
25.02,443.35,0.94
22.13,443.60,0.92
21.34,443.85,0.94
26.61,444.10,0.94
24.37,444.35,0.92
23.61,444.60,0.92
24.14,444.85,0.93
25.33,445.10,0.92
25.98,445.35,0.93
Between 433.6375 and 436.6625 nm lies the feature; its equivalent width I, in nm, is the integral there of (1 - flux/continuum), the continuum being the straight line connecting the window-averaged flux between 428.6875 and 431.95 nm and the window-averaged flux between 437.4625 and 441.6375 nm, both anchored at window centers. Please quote -0.49 nm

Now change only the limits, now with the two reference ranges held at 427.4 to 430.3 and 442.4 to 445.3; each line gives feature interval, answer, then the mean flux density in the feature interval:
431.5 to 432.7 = -0.141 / 22.1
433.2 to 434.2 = -0.113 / 22.7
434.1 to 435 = -0.032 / 21.4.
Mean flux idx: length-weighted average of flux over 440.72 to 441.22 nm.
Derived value 20.4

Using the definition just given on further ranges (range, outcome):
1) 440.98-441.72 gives 23.3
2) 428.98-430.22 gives 18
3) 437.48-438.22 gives 22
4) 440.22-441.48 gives 21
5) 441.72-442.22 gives 24.6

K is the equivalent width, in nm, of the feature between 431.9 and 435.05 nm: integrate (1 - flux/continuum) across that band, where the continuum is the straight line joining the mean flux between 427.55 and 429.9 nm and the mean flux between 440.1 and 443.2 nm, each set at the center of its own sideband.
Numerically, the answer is -0.19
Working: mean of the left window 19.3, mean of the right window 22.9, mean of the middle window 21.9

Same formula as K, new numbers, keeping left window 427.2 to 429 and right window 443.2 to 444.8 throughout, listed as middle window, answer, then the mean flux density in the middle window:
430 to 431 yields 0.298 nm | 13.6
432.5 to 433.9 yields -0.085 nm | 21.5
